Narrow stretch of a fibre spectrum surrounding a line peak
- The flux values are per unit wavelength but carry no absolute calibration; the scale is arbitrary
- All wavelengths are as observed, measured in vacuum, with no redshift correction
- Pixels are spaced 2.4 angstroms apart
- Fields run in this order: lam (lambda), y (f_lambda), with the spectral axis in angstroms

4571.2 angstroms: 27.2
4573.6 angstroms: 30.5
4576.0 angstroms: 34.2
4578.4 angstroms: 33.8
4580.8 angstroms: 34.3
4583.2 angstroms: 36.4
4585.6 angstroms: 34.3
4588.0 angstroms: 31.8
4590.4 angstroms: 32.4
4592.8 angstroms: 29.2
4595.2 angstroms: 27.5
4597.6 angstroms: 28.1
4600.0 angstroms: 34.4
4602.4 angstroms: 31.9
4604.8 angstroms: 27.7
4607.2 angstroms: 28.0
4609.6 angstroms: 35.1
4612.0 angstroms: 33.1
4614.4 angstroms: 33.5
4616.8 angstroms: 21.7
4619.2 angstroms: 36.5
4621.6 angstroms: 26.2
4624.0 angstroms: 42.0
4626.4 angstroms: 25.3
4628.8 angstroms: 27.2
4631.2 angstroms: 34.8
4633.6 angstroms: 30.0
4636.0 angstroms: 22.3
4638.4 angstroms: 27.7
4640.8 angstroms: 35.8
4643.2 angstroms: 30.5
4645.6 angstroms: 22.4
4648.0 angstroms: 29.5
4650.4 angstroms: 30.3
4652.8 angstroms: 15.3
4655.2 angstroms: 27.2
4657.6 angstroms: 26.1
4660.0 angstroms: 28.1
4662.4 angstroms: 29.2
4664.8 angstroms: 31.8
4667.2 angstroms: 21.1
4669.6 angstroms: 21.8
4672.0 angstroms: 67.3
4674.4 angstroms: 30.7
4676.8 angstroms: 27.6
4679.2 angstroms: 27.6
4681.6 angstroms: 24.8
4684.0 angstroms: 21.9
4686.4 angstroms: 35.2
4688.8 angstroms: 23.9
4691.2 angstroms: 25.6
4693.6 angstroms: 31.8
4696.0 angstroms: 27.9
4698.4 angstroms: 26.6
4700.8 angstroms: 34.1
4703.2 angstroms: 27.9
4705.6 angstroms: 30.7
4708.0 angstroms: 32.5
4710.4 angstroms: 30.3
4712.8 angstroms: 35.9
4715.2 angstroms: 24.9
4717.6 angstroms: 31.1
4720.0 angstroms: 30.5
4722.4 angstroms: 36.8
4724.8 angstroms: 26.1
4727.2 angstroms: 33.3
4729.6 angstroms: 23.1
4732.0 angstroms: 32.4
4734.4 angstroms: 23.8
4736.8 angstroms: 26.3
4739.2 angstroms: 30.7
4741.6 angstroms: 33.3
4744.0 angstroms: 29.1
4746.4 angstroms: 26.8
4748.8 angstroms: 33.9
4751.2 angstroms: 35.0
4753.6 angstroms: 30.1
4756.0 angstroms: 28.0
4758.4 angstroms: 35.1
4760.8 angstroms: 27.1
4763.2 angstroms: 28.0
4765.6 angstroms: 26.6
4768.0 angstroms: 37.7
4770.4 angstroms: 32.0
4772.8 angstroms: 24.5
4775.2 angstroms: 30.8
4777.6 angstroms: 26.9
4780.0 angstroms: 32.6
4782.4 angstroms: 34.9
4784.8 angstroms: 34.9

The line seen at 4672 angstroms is H-gamma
